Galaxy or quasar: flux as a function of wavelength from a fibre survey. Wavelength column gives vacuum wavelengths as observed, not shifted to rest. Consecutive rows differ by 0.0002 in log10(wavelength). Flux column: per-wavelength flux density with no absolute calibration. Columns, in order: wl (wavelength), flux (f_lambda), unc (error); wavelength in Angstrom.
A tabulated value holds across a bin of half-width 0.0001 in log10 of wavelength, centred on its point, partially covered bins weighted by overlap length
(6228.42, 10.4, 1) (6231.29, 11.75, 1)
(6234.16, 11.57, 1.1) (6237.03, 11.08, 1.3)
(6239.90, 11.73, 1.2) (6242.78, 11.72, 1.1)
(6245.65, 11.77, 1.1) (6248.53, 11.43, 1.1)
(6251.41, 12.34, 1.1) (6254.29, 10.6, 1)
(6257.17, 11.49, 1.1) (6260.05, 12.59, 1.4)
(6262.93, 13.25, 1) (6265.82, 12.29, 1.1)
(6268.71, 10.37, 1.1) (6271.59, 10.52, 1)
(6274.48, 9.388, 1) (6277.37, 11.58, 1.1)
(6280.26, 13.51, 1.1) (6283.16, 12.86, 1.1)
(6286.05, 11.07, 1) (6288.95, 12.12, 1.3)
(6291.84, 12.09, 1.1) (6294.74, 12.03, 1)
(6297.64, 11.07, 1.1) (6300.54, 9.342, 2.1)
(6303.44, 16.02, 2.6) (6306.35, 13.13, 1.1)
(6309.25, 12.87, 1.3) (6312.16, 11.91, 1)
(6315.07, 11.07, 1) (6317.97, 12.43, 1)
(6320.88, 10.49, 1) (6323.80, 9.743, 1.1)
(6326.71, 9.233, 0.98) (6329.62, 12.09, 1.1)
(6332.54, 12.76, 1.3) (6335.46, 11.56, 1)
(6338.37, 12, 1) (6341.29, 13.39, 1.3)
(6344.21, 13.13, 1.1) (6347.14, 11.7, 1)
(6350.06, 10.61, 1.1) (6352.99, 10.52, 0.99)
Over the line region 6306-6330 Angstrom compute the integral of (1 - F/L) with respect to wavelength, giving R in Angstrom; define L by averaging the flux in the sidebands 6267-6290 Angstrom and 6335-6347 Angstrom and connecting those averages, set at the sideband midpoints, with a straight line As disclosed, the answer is 1.5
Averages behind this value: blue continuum 11.4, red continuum 12.5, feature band 11.3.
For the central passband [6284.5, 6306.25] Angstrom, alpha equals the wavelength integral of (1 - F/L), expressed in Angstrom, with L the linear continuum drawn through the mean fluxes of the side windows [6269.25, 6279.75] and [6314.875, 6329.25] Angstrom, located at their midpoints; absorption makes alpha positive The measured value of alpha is -2.68 Angstrom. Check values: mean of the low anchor 10.8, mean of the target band 12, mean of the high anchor 10.7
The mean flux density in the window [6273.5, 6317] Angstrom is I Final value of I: 12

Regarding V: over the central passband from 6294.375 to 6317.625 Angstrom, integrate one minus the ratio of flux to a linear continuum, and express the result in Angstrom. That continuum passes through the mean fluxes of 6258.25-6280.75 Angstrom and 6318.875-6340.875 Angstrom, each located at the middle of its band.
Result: -1.6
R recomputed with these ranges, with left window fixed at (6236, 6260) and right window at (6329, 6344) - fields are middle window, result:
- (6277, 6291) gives -0.40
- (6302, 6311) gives -1.32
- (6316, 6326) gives 1.23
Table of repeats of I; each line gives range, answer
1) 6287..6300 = 11.6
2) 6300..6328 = 11.7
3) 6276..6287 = 12.3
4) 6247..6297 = 11.7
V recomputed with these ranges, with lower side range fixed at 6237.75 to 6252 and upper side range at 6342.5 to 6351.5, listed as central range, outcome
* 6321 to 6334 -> 1.0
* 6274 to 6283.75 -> -0.2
